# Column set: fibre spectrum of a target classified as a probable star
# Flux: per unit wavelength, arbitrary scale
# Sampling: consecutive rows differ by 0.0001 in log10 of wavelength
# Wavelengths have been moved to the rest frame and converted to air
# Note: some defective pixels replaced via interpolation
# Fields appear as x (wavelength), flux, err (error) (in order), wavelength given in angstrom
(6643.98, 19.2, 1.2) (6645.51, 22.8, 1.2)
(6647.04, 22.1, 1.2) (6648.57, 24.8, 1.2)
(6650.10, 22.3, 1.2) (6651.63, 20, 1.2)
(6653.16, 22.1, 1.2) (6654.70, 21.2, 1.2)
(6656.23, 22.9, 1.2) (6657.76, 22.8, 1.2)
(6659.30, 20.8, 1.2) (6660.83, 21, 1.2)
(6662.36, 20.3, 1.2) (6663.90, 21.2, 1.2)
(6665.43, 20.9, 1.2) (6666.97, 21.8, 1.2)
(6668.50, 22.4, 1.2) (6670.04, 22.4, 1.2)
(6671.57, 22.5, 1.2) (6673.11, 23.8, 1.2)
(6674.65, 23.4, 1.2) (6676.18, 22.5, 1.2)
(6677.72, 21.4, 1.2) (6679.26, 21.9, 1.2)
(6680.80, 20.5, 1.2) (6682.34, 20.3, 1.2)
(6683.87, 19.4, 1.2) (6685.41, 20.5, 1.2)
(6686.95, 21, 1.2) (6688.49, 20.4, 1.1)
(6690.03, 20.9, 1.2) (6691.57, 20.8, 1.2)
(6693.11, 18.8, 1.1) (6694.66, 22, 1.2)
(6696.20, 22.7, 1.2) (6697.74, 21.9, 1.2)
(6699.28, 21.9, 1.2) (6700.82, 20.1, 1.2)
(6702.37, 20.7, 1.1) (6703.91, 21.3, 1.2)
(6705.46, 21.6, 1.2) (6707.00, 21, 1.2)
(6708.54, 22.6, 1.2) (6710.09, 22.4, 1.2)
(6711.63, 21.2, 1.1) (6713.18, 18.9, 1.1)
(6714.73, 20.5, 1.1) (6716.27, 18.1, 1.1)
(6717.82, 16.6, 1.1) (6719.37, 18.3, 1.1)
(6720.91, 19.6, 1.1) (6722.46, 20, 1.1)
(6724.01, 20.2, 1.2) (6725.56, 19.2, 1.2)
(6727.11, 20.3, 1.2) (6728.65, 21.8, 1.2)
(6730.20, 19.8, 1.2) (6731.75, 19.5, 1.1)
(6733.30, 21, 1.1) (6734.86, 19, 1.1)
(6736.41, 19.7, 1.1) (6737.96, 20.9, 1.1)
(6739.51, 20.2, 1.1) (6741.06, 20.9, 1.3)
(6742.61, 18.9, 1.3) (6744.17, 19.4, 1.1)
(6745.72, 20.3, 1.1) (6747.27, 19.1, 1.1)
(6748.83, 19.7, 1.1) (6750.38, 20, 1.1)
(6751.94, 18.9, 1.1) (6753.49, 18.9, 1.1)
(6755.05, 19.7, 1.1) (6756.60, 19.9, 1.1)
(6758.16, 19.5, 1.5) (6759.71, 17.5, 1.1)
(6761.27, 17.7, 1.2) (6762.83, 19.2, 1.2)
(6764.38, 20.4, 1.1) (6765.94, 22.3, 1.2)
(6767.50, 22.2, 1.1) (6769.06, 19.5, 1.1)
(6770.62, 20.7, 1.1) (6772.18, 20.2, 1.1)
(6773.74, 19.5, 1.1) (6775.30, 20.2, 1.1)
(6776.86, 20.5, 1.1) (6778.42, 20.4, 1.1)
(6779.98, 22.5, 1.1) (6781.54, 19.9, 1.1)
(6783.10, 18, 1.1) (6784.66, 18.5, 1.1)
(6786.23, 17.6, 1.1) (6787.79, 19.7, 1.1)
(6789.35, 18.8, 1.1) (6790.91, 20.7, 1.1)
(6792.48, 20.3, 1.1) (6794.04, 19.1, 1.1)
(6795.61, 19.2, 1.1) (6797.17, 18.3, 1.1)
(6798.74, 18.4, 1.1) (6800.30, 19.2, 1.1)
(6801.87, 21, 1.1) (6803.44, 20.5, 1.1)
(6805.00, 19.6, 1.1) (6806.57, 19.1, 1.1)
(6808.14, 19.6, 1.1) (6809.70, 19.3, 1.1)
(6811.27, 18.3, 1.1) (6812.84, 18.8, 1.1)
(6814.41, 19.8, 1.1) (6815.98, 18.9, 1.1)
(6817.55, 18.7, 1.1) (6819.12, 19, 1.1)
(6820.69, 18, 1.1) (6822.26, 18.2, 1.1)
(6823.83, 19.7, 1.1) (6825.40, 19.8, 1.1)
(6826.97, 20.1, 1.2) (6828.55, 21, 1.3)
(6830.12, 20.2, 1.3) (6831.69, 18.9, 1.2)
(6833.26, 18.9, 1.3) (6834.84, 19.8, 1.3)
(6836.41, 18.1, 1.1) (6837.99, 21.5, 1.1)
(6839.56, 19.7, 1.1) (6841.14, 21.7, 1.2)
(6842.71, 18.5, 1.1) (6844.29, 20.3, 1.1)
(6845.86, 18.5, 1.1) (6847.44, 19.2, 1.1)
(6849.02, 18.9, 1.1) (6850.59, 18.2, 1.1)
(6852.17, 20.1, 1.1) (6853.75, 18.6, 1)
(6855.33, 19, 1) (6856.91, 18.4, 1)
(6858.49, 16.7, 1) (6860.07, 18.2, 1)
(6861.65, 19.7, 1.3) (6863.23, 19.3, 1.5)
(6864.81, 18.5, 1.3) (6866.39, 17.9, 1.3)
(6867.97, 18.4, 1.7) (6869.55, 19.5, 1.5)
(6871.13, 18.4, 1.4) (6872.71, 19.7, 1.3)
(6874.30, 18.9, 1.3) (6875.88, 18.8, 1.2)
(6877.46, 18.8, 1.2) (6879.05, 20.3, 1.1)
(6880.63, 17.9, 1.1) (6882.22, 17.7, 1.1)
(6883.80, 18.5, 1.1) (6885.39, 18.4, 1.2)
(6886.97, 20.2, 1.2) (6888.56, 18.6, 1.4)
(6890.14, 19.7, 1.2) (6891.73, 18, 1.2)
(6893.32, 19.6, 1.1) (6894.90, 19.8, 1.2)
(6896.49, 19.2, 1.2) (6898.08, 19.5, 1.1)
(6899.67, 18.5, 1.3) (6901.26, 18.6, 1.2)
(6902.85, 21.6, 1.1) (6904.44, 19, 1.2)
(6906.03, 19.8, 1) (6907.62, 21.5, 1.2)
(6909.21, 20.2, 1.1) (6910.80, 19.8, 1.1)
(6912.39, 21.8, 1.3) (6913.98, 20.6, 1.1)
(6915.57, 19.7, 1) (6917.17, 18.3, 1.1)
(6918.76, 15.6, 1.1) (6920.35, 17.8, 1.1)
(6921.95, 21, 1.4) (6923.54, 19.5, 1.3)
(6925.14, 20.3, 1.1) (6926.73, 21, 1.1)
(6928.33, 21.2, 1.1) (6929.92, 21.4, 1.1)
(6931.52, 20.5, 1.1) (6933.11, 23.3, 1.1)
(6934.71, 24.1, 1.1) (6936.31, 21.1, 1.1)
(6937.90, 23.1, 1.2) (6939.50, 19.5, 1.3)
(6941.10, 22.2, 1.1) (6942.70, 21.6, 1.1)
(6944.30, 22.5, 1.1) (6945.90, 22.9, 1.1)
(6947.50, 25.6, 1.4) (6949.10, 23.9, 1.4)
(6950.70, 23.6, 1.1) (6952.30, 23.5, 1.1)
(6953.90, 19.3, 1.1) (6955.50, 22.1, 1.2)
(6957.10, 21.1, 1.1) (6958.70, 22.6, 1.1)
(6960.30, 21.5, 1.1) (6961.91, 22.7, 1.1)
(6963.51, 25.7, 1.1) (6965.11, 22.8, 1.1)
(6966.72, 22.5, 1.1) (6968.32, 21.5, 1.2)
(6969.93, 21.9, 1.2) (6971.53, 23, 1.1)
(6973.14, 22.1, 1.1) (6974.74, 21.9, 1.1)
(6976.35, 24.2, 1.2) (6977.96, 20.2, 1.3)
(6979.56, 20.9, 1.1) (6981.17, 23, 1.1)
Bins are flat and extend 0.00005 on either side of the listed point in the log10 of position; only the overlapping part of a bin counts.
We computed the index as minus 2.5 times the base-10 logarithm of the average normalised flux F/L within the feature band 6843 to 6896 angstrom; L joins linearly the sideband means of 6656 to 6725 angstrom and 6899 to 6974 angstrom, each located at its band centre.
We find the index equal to 0.13 mag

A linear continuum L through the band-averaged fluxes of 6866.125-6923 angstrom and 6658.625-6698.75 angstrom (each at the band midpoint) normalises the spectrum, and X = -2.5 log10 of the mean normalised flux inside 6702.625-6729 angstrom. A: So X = 0.04 mag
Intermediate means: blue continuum 21.4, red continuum 19.2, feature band 20.2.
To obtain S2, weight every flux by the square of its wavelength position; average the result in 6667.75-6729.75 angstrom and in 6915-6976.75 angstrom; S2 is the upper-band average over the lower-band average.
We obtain 1.12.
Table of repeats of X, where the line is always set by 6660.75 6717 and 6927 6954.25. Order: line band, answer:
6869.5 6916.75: 0.14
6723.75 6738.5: 0.07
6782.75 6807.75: 0.13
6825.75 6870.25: 0.14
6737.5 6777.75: 0.09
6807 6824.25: 0.15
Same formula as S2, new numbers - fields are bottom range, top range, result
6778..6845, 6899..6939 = 1.08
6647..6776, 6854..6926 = 0.98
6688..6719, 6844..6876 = 0.95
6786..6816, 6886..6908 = 1.04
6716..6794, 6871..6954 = 1.08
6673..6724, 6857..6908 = 0.97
